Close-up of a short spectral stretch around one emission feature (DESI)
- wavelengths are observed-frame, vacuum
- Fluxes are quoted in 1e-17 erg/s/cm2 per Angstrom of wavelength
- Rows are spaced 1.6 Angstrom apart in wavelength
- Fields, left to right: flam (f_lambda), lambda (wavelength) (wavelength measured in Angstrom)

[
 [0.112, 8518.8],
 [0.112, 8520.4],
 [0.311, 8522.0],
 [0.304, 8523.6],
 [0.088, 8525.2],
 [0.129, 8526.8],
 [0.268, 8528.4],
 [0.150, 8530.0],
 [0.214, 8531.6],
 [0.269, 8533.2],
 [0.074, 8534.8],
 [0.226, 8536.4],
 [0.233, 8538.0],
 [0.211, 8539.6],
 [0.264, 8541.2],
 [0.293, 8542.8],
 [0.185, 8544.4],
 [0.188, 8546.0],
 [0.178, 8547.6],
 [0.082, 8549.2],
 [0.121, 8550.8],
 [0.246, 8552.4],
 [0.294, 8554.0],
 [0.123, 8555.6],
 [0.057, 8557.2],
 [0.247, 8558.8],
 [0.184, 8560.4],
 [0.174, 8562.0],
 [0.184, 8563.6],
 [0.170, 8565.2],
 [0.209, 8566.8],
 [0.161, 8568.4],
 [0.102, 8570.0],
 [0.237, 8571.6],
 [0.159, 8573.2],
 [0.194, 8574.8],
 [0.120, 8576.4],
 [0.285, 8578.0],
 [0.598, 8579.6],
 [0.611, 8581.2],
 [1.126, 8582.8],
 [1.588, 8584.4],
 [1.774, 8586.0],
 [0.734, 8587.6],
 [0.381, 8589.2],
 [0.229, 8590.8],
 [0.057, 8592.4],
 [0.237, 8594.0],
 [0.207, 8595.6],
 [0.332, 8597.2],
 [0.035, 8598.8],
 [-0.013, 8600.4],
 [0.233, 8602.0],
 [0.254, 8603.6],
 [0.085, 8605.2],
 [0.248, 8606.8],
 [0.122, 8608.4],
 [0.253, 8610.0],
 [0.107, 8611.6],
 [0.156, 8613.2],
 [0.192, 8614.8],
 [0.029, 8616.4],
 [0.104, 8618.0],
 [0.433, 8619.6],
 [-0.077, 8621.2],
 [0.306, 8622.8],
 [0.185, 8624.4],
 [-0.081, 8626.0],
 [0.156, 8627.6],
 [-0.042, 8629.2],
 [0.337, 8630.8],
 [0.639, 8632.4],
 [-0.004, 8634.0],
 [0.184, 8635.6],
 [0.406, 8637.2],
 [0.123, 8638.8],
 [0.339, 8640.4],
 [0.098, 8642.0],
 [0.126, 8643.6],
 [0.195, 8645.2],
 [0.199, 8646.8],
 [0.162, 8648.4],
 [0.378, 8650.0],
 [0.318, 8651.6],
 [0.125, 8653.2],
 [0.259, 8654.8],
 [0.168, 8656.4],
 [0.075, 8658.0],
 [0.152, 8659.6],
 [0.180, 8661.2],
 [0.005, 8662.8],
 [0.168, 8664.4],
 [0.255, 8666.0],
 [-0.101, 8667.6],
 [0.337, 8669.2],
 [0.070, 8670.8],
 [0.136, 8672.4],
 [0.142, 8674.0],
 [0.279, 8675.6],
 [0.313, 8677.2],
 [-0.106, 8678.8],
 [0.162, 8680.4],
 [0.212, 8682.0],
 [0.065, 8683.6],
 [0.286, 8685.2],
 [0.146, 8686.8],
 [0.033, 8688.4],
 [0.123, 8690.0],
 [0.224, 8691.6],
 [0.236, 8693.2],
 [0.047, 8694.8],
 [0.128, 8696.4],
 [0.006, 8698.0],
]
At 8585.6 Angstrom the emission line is [O III]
